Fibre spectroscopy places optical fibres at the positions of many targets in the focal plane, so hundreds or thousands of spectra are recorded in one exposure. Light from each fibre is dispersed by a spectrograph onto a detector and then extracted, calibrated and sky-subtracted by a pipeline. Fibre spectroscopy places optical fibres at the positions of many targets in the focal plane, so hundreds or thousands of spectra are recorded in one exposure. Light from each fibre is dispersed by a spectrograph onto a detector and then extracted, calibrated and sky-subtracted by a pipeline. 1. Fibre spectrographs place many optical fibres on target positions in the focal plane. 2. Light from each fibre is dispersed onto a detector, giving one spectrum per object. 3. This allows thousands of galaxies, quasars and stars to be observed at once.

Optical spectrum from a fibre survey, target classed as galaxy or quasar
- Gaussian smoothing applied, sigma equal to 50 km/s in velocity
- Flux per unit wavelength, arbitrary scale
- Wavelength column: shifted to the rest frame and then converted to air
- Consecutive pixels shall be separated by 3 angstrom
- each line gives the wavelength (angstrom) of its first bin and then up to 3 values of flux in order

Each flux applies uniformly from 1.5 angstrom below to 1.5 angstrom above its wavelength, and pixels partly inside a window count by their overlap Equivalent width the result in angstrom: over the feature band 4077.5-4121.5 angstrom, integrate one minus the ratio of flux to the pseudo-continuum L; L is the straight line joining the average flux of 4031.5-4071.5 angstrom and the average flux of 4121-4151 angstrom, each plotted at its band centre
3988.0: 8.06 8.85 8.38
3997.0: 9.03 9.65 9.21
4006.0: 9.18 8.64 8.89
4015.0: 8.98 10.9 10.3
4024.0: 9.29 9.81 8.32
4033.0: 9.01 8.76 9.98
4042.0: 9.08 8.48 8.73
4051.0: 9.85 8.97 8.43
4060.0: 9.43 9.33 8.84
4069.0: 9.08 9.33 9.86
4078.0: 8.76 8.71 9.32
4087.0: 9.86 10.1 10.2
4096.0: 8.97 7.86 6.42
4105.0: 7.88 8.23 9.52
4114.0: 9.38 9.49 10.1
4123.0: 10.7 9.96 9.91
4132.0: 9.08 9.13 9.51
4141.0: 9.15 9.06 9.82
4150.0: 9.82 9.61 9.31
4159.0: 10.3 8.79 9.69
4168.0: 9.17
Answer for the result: 1.8 angstrom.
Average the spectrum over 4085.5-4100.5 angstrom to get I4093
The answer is 9.4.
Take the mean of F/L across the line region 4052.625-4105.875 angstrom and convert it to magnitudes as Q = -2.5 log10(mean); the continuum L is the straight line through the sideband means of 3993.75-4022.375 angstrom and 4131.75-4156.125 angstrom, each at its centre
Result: 0.05 mag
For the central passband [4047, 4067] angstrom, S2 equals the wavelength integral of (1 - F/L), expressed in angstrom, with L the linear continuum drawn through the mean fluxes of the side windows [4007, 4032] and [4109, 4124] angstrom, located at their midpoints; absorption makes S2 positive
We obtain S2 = 0.9 angstrom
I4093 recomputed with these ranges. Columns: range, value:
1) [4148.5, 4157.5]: 9.58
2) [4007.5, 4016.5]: 8.84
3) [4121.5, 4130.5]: 10.2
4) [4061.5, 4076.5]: 9.29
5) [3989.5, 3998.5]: 8.75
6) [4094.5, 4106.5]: 7.78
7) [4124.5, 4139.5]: 9.52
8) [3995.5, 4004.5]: 9.3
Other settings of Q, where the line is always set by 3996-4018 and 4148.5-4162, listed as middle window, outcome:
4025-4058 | 0.03 mag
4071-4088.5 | 0.01 mag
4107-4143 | 0.00 mag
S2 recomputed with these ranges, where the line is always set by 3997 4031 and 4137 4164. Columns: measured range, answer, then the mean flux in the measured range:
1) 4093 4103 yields 1.34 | 8.18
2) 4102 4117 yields 1.37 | 8.59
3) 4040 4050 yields 0.56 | 8.88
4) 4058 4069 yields 0.32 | 9.15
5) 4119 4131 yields -0.83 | 10.1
